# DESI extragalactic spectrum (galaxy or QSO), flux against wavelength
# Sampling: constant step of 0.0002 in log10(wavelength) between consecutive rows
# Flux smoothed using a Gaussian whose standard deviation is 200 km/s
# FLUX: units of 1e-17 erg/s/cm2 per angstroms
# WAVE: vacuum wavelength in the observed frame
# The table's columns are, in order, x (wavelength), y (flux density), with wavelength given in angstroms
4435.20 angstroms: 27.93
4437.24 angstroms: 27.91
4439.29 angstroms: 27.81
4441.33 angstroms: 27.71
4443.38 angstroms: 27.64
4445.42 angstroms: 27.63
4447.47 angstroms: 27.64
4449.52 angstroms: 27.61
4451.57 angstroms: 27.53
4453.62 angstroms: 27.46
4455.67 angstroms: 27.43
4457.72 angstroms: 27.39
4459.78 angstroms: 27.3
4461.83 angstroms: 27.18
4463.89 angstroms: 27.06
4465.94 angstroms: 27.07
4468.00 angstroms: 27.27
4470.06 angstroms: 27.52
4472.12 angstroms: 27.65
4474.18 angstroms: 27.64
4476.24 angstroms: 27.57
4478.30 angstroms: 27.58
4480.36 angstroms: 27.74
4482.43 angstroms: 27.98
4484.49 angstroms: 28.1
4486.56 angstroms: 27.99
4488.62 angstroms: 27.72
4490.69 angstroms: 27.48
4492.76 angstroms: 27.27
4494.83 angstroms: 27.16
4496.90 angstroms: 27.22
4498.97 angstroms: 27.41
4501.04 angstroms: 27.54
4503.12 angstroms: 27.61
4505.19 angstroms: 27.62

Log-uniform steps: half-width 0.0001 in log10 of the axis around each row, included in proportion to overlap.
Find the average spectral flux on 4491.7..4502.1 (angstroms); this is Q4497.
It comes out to 27.3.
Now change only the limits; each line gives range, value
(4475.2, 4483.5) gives 27.7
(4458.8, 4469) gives 27.2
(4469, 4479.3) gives 27.6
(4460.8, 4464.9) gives 27.1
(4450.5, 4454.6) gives 27.5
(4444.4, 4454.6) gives 27.6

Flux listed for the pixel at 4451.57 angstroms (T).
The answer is 27.53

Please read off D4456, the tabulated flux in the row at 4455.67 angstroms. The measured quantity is 27.43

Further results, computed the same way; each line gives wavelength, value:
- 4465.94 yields 27.07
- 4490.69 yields 27.48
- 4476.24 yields 27.57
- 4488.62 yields 27.72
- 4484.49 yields 28.1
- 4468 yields 27.27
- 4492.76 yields 27.27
